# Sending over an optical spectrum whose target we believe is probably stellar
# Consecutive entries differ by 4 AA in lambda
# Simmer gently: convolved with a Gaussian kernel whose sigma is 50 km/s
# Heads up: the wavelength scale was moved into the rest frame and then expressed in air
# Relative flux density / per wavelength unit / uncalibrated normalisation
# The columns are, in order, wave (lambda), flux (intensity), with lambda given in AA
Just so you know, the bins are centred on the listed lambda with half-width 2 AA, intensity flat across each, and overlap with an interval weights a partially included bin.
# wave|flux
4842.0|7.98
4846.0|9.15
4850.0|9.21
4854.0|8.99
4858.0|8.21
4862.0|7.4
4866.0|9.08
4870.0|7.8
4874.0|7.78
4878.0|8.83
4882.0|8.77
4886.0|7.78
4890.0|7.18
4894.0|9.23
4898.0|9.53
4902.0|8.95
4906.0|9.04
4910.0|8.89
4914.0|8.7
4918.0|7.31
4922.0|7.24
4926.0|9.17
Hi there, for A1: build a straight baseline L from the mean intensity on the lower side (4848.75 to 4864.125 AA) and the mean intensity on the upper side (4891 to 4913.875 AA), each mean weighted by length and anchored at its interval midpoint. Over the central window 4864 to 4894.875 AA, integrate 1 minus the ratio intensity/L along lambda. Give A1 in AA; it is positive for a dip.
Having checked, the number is 1.6 AA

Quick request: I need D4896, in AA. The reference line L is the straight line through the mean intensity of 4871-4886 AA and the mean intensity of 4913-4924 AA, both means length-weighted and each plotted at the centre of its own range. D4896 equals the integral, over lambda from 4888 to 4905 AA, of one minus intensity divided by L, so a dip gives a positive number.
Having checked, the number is -1.5 AA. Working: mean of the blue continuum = 8.33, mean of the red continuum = 7.66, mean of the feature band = 8.74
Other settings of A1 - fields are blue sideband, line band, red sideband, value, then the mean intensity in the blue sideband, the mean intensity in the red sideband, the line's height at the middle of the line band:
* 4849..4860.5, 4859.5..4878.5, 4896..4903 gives 1.6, 8.71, 9.28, 8.89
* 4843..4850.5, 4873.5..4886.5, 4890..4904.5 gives 0.8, 9.01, 8.95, 8.97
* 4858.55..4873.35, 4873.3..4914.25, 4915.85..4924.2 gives -5.0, 8.08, 7.35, 7.7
